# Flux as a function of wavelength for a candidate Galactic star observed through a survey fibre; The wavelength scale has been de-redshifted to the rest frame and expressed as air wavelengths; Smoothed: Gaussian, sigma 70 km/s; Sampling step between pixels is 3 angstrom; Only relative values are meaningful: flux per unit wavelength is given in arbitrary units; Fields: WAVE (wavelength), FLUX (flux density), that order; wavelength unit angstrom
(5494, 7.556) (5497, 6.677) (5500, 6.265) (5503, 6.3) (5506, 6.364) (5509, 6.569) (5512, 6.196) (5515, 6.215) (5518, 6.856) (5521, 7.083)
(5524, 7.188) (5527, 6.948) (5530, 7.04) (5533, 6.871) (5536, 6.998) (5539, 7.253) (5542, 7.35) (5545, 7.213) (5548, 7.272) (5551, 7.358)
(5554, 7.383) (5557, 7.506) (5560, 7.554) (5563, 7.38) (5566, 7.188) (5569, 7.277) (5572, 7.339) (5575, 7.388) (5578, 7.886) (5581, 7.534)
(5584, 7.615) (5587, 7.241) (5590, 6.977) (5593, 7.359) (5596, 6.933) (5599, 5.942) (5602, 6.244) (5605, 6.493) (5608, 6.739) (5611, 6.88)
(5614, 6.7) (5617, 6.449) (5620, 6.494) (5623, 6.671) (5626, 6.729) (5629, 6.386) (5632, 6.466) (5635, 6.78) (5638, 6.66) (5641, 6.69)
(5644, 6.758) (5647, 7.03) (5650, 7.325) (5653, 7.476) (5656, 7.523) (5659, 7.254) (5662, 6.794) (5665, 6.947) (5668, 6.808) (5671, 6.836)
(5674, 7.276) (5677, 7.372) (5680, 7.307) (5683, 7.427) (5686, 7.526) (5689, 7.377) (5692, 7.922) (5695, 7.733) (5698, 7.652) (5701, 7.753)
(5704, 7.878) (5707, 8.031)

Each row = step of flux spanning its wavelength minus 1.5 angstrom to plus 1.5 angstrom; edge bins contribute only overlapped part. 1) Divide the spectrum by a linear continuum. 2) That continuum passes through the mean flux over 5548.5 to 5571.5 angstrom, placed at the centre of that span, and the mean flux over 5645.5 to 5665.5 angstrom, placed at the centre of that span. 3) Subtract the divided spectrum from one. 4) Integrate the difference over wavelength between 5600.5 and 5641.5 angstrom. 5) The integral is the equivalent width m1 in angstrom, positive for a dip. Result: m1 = 3.8 angstrom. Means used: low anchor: 7.37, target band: 6.6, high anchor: 7.21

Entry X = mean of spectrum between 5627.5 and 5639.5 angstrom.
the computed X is 6.57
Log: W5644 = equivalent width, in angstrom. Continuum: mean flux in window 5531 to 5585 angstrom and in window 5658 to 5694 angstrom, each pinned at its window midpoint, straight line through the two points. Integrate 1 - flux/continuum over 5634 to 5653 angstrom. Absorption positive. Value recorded 0.9 angstrom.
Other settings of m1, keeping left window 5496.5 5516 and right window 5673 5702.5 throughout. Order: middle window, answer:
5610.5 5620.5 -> 0.63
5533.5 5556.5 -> -2.24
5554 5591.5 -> -3.41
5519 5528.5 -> -0.87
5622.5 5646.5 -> 1.79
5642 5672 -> 1.08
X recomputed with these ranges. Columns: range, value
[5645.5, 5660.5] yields 7.32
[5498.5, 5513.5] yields 6.34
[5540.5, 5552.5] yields 7.3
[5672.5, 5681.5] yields 7.32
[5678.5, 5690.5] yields 7.41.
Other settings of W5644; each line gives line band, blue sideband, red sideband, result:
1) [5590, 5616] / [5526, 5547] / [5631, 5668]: 1.3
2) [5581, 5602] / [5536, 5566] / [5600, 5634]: -0.4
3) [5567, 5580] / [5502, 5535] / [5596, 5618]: -1.7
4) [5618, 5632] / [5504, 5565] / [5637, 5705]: 1.2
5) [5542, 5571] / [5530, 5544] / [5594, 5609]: -1.8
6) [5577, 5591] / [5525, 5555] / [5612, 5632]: -1.2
